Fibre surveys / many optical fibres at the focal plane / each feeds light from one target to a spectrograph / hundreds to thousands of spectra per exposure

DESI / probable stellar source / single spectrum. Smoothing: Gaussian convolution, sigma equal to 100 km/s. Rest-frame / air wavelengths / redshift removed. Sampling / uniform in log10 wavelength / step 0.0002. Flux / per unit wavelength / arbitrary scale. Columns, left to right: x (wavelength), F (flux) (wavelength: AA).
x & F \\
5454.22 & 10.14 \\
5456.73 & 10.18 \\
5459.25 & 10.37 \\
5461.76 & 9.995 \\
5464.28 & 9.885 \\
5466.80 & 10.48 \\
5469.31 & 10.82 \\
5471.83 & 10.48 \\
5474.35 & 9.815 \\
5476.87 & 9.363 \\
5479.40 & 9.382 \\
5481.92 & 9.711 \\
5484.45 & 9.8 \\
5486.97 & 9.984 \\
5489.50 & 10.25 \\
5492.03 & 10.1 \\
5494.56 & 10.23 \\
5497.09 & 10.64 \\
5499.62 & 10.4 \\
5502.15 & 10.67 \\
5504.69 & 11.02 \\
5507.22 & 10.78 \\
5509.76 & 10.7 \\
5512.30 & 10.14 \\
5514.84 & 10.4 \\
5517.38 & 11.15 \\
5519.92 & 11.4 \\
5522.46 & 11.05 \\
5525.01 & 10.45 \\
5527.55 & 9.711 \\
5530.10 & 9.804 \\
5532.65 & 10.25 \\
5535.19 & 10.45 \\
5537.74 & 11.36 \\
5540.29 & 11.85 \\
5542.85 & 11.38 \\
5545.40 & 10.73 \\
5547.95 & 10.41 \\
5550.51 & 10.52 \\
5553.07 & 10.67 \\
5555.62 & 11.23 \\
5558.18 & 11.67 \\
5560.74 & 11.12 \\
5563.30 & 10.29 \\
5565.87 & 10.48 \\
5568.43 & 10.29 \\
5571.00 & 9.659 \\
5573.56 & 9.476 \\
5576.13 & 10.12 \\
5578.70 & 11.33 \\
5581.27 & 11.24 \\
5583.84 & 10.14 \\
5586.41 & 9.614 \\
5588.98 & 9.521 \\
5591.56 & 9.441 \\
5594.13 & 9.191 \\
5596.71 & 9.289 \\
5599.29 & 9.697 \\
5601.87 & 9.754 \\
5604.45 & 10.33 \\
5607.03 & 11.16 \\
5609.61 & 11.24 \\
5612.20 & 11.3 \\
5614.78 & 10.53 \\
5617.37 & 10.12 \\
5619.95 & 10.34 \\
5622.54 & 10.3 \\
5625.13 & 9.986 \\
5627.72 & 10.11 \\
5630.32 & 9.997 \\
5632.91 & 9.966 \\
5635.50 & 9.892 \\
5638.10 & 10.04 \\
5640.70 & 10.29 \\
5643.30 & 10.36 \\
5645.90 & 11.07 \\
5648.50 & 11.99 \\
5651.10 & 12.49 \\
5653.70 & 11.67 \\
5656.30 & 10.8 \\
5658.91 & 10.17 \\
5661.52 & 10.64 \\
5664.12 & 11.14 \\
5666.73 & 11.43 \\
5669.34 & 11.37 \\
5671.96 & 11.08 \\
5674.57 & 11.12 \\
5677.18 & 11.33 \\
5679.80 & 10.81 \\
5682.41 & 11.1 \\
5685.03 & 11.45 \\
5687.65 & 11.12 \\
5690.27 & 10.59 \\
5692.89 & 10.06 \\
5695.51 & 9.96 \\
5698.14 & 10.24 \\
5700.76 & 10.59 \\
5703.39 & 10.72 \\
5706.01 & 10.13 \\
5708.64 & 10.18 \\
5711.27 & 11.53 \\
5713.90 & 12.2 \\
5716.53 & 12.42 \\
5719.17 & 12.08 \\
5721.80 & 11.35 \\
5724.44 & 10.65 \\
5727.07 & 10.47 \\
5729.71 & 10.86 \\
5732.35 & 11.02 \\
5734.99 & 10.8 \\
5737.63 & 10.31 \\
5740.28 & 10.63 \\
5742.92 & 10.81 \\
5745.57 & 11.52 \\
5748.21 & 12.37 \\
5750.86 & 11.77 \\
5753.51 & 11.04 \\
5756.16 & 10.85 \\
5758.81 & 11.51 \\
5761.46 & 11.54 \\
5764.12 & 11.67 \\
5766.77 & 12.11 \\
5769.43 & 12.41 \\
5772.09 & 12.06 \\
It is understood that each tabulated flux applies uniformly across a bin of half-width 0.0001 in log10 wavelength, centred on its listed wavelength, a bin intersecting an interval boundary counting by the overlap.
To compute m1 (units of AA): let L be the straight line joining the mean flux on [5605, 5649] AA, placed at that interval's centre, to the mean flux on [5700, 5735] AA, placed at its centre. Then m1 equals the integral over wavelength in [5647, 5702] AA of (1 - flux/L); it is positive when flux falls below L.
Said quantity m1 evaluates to -1.1 AA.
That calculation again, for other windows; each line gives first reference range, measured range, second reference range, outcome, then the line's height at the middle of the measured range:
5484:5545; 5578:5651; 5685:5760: 3.2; 10.8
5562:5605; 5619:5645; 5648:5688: 1.3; 10.7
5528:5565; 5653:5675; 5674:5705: -0.6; 10.8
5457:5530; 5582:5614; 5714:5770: 2.0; 10.7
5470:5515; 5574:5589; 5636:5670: 0.4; 10.7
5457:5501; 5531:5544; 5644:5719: -0.8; 10.4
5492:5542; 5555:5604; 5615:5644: 0.9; 10.4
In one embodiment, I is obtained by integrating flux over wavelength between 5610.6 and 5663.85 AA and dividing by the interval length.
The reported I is 10.6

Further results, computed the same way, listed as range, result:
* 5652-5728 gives 11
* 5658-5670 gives 11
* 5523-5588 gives 10.6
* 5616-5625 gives 10.2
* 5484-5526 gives 10.6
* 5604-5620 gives 10.8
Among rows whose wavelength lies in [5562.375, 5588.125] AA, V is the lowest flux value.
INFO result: 9.476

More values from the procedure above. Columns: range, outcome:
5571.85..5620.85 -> 9.191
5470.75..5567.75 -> 9.363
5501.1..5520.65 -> 10.14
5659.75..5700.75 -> 9.96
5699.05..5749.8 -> 10.13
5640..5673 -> 10.17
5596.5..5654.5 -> 9.289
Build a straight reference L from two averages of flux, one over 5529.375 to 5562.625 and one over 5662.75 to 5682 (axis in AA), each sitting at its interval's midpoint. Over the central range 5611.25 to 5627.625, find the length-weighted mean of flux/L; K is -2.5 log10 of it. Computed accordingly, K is 0.07 mag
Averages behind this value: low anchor 10.9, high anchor 11.2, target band 10.4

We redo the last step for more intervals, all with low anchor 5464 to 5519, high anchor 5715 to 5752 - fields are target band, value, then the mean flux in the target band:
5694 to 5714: 0.05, 10.6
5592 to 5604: 0.13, 9.54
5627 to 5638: 0.09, 9.99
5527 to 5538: 0.02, 10.3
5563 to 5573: 0.05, 10.1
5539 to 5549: -0.06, 11.1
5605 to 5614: -0.04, 11.1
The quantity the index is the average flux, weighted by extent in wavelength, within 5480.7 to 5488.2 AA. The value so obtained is 9.83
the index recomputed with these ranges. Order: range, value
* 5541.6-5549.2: 10.9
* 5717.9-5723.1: 11.7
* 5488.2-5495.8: 10.2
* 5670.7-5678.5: 11.2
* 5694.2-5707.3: 10.3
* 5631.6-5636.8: 9.94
